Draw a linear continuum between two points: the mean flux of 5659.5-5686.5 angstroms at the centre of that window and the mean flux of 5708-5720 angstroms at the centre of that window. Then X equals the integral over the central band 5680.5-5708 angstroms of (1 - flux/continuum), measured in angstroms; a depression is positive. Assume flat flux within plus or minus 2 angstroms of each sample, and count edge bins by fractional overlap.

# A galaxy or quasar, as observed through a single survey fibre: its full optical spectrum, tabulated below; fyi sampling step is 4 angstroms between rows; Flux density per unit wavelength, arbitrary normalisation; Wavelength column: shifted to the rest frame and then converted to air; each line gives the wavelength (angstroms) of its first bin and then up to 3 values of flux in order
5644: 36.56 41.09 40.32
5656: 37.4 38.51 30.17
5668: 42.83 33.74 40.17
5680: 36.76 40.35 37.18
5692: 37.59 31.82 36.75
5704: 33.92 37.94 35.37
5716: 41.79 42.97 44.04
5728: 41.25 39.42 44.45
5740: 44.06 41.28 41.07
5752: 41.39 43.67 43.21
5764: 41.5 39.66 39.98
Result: 1.4 angstroms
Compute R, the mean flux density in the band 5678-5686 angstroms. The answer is 38.6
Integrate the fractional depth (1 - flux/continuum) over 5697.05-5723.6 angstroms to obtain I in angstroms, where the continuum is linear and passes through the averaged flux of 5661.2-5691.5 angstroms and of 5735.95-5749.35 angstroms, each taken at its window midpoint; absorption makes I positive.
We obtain 1.19 angstroms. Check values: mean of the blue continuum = 37.4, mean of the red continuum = 42.5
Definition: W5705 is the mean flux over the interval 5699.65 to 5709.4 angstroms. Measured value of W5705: 36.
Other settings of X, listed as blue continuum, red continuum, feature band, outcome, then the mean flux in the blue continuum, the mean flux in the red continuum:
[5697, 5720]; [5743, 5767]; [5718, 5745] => -2.0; 37.4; 42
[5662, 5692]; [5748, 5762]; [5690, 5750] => 1.0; 37.3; 42.5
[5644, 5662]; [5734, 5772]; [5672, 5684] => 0.5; 39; 42.1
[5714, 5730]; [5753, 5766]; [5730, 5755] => 0.3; 42.5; 42.7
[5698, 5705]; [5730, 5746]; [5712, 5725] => -1.0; 35.5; 42.3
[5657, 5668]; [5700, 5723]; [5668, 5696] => -0.4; 36.2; 38.5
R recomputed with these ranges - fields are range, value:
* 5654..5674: 36.5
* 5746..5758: 42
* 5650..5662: 38.7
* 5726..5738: 41.7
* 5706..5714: 36.7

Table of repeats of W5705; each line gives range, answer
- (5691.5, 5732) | 38.4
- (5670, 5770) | 39.7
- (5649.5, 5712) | 37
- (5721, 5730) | 42.7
